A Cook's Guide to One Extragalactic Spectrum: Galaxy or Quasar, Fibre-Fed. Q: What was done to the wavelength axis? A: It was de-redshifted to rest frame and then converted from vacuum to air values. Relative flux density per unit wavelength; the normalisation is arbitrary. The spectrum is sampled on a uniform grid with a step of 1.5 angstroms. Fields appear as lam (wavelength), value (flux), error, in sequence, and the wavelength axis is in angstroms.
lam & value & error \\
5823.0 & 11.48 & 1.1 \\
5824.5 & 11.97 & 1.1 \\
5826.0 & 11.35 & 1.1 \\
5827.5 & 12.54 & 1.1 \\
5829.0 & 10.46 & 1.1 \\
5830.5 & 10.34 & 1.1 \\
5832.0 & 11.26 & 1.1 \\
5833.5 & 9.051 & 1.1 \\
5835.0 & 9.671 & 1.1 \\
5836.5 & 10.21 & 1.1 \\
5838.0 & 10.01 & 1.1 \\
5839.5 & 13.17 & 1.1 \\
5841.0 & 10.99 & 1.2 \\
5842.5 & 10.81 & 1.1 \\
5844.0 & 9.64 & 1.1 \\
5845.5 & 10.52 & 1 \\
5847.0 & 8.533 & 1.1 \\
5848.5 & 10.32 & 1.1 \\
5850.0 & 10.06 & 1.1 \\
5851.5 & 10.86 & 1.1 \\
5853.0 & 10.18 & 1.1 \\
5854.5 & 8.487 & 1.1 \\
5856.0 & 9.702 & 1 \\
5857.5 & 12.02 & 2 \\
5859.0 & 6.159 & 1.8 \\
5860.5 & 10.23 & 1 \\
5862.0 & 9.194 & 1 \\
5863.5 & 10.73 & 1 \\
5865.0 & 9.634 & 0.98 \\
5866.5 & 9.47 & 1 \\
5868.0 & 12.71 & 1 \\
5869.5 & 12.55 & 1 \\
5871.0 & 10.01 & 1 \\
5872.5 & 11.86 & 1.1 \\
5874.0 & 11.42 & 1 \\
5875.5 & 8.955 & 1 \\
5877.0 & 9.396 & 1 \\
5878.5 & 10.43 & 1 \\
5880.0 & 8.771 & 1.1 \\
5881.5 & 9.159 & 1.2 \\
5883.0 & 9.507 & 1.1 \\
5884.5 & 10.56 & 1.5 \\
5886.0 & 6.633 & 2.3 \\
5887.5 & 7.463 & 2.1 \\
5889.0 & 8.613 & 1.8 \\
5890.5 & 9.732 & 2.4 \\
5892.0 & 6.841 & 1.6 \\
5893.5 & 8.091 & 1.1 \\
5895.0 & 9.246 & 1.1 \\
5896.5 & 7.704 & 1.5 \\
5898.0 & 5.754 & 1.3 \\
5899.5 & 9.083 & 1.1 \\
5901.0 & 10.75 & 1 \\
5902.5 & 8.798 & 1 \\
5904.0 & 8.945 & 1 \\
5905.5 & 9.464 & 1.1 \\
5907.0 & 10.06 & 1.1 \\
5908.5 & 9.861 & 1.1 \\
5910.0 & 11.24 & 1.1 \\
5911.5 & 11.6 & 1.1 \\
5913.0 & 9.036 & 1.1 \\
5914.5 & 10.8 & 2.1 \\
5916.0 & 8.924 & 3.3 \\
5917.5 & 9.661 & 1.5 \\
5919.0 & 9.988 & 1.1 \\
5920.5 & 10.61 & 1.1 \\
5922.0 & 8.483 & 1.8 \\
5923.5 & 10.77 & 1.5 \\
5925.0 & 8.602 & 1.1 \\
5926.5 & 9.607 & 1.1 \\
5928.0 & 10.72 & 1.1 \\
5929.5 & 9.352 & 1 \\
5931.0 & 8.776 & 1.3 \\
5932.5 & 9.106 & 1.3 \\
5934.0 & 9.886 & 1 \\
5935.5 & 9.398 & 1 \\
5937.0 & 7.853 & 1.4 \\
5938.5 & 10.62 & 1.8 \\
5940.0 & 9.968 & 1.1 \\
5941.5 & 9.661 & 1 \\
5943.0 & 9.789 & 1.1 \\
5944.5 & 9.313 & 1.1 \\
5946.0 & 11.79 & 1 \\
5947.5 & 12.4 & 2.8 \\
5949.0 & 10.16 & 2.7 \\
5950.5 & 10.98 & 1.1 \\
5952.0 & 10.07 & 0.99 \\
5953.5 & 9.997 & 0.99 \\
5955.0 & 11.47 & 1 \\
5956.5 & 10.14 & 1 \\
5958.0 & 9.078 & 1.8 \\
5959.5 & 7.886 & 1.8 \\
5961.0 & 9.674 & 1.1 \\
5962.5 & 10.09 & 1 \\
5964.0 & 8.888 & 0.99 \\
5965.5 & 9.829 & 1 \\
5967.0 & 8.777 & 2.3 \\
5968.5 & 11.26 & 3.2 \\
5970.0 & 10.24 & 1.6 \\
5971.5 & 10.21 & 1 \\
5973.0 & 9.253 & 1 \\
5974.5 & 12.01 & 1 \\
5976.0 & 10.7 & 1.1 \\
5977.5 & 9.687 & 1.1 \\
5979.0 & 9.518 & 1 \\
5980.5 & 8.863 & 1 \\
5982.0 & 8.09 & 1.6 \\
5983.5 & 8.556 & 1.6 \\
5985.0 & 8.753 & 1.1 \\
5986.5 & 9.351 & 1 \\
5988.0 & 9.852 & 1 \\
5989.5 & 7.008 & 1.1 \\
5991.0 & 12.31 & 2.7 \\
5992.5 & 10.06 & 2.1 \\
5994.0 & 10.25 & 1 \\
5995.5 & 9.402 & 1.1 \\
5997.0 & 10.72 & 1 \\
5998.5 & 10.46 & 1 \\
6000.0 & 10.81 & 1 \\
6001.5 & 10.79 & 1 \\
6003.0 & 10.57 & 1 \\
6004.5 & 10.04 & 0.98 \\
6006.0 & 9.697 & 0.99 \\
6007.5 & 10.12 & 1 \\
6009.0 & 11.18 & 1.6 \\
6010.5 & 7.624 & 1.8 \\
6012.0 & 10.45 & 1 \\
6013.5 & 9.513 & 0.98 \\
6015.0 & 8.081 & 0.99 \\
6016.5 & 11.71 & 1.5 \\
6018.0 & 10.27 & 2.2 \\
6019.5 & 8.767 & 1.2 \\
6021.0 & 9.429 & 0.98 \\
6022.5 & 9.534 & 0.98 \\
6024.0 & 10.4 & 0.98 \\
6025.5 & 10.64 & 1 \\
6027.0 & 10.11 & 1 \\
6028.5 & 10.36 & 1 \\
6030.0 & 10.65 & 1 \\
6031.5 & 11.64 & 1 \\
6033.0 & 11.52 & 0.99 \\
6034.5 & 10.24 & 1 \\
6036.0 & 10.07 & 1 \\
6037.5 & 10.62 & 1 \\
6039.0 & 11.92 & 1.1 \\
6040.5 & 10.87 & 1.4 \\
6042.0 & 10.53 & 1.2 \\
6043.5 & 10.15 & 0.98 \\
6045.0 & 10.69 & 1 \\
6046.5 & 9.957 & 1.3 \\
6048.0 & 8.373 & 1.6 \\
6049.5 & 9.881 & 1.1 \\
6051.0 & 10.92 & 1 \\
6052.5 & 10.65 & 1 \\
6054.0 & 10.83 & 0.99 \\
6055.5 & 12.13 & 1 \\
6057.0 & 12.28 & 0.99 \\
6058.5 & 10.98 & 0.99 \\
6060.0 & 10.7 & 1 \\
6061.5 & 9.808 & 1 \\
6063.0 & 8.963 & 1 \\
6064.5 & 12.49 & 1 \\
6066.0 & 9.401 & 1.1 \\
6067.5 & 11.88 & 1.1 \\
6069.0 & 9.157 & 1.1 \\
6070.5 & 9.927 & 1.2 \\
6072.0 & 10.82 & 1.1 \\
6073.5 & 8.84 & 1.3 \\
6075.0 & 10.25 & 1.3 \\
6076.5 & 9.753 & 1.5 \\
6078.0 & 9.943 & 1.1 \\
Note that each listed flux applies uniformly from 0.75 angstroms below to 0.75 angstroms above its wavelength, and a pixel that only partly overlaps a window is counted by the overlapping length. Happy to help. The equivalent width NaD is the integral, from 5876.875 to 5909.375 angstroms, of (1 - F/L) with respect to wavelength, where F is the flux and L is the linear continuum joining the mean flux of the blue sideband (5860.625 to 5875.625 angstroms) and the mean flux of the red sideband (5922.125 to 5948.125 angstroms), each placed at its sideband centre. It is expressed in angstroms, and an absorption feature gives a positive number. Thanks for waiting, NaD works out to 4.7 angstroms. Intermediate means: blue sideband 10.7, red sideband 9.81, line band 8.86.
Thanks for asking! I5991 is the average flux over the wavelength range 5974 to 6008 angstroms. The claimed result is 9.88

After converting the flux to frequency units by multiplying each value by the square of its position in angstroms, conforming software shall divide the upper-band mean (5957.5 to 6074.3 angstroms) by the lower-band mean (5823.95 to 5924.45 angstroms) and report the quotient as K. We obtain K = 1.08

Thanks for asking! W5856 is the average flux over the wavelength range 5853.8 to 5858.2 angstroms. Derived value 10.1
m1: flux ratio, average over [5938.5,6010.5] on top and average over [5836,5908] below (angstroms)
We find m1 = 1.0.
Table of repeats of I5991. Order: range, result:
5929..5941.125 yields 9.38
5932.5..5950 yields 10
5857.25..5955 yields 9.68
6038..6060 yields 10.7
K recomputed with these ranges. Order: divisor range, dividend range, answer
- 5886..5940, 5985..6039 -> 1.13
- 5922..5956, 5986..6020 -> 1.02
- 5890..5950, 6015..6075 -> 1.14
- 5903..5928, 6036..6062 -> 1.13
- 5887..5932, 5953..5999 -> 1.07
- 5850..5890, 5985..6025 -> 1.06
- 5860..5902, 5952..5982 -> 1.07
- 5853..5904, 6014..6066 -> 1.18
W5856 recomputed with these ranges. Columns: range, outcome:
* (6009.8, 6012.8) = 9.07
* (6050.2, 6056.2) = 11.1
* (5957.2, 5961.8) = 8.91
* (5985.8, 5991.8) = 9.64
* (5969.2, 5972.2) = 10.2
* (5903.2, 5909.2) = 9.57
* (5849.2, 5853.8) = 10.3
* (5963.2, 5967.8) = 9.2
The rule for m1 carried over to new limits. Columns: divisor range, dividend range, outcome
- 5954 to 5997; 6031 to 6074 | 1.09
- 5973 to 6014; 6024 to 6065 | 1.08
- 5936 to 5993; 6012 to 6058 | 1.06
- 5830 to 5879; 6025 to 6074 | 1.03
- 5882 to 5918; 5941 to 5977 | 1.12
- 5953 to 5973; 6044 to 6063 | 1.08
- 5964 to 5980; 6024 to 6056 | 1.05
